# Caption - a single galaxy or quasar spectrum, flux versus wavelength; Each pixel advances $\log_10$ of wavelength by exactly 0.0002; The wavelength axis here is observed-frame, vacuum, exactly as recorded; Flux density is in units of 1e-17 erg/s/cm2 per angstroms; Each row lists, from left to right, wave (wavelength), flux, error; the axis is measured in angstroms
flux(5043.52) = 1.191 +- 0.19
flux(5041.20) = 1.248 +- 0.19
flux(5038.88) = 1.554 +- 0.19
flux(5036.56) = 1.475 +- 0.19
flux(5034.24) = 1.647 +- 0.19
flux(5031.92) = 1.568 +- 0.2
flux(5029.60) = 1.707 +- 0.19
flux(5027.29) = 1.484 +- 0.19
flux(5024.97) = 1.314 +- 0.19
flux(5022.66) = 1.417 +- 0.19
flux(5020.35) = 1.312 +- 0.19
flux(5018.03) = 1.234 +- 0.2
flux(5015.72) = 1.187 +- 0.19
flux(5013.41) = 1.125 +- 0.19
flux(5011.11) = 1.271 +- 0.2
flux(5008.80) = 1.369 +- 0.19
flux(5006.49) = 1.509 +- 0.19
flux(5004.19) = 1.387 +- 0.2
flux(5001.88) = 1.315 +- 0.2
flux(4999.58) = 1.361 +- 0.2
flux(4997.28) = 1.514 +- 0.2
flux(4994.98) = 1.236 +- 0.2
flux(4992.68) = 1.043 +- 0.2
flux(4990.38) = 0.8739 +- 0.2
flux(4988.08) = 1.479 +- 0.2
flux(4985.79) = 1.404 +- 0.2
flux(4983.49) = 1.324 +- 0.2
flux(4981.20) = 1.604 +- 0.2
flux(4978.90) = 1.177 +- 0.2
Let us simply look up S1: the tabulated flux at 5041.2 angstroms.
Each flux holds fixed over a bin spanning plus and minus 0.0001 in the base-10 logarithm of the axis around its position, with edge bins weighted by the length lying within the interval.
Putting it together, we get 1.248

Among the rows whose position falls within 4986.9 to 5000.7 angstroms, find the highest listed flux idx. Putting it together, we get 1.514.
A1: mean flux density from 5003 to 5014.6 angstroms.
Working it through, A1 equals 1.33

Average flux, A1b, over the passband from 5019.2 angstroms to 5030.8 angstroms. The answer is 1.45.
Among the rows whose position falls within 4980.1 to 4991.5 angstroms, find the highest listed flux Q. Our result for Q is 1.604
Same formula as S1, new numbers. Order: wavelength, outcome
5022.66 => 1.417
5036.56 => 1.475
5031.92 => 1.568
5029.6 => 1.707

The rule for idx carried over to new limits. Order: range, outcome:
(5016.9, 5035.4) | 1.707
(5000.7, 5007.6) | 1.509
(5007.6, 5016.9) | 1.369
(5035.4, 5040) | 1.554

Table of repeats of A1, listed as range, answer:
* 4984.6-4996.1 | 1.21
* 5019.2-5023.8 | 1.37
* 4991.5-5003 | 1.29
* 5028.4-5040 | 1.59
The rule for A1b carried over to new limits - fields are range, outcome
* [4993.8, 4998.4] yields 1.37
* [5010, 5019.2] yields 1.2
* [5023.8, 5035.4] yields 1.54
